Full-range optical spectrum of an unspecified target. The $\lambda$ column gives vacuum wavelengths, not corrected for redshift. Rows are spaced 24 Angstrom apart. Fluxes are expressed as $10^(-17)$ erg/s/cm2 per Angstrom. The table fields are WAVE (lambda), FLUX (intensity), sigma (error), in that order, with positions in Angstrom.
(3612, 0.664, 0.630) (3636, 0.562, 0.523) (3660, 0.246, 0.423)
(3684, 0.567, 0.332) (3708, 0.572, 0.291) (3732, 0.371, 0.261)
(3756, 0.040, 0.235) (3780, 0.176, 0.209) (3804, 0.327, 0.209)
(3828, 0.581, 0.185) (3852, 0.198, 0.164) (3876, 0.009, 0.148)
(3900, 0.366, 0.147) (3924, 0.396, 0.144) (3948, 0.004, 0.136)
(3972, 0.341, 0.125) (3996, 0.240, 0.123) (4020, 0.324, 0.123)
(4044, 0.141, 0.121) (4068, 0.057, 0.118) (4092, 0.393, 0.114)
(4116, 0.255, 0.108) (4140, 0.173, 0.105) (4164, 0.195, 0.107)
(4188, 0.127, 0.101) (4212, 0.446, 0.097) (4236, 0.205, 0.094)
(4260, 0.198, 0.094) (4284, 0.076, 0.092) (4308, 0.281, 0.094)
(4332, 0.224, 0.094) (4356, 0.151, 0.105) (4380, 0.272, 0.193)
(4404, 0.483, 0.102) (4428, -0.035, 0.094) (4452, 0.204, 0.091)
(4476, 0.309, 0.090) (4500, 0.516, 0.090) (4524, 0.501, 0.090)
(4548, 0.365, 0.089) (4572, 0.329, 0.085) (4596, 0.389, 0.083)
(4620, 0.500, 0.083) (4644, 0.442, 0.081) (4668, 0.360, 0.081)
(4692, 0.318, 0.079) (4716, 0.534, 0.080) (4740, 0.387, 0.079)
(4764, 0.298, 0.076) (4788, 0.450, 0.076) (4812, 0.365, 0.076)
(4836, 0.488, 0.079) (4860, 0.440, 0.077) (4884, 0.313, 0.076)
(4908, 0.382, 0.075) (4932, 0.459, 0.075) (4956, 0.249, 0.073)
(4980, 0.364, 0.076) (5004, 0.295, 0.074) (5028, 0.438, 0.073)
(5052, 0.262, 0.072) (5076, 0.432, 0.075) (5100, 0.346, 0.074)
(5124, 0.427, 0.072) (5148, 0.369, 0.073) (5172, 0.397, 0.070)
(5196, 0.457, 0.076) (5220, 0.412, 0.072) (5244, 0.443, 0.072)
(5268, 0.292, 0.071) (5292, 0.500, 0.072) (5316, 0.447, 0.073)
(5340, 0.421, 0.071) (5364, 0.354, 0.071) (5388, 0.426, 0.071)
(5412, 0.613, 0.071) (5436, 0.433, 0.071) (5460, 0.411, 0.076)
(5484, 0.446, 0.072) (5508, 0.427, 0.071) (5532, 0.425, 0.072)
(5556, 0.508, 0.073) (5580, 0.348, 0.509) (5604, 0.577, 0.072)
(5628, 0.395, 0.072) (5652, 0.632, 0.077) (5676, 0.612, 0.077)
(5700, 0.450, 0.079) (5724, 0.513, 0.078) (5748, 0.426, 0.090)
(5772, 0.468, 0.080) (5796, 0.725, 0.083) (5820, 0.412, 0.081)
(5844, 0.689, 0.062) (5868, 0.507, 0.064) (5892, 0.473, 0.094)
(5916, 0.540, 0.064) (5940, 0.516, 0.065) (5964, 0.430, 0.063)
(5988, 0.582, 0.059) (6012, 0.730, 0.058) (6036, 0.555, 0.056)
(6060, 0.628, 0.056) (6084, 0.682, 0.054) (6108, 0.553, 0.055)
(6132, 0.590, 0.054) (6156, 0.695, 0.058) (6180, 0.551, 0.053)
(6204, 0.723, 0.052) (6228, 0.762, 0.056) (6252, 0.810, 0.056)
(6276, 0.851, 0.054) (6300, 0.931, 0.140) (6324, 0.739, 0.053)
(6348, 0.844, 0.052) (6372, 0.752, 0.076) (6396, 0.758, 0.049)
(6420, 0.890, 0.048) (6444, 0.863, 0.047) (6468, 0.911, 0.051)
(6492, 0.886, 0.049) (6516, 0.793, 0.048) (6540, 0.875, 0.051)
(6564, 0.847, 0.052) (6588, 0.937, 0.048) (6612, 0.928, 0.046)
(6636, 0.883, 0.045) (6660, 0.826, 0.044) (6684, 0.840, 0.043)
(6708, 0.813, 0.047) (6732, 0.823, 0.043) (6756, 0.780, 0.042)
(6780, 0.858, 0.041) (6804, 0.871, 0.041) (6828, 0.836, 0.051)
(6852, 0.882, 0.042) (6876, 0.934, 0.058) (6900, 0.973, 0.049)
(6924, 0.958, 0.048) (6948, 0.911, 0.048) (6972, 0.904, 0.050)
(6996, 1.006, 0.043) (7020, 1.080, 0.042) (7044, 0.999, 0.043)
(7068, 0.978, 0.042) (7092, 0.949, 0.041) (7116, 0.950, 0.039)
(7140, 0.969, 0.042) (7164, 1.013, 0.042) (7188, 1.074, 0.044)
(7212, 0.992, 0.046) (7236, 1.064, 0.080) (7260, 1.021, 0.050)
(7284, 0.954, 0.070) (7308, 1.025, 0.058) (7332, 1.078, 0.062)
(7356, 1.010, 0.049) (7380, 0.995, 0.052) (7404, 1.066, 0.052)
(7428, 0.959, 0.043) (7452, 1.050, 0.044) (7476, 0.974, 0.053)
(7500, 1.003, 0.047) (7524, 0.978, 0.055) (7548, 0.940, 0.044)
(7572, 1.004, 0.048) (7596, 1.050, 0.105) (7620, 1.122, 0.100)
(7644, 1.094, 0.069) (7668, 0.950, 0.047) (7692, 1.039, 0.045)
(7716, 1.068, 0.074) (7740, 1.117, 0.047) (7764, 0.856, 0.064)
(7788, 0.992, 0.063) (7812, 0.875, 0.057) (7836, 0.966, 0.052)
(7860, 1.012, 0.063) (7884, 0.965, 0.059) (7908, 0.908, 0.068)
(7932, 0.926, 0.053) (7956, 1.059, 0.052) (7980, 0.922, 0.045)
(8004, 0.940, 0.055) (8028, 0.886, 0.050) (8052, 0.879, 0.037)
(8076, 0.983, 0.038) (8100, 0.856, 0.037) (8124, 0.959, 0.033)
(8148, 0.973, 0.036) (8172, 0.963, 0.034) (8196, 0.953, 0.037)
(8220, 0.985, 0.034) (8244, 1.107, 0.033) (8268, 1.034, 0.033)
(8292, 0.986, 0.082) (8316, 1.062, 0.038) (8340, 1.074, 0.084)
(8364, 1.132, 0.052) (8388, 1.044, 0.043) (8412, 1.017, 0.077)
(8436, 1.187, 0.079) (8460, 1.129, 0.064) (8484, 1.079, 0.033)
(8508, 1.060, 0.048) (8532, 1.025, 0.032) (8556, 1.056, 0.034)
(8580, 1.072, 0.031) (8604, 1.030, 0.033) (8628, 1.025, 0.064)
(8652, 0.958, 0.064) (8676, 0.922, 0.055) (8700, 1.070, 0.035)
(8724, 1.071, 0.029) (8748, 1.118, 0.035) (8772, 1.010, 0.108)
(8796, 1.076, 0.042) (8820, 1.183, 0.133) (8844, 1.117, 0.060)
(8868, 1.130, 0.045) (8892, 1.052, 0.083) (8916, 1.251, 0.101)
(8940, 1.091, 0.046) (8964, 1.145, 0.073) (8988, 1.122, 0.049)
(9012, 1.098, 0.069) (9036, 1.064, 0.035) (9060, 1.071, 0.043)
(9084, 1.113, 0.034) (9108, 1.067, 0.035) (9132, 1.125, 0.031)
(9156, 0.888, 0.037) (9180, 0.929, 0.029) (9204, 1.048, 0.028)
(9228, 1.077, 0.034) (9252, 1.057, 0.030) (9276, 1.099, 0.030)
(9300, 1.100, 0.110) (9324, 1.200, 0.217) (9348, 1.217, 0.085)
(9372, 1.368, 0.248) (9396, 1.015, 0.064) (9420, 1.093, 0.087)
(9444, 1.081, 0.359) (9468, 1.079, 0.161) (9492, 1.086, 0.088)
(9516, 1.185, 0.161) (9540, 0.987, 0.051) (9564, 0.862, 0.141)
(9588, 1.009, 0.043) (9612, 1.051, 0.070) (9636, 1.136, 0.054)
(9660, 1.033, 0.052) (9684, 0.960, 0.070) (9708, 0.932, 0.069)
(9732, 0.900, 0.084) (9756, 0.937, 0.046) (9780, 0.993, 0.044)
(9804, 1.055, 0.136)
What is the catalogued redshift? 0.56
